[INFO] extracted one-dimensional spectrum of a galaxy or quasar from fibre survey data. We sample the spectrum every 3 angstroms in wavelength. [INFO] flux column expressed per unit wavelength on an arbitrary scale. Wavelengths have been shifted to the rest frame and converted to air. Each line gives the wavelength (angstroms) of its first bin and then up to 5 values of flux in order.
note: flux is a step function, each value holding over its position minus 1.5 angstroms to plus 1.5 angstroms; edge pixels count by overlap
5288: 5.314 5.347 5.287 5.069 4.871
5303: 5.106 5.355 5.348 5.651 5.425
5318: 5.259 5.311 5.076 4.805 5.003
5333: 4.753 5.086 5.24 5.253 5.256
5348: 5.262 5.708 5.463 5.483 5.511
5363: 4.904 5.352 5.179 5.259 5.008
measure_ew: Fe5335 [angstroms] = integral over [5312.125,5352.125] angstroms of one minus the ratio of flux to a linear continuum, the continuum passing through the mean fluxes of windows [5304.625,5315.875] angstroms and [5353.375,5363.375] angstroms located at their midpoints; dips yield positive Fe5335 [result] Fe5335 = 1.60 angstroms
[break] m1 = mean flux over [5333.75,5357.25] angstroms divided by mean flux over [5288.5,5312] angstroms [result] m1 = 1.0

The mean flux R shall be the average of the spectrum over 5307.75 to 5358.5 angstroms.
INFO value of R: 5.26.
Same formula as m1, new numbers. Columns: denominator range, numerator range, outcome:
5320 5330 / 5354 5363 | 1.07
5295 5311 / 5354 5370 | 1.03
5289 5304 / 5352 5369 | 1.04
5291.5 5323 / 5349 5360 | 1.05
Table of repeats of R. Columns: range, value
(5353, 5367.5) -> 5.34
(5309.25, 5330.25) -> 5.24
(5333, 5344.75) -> 5.14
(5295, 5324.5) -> 5.25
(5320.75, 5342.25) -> 5.04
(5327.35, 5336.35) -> 4.91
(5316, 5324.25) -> 5.25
